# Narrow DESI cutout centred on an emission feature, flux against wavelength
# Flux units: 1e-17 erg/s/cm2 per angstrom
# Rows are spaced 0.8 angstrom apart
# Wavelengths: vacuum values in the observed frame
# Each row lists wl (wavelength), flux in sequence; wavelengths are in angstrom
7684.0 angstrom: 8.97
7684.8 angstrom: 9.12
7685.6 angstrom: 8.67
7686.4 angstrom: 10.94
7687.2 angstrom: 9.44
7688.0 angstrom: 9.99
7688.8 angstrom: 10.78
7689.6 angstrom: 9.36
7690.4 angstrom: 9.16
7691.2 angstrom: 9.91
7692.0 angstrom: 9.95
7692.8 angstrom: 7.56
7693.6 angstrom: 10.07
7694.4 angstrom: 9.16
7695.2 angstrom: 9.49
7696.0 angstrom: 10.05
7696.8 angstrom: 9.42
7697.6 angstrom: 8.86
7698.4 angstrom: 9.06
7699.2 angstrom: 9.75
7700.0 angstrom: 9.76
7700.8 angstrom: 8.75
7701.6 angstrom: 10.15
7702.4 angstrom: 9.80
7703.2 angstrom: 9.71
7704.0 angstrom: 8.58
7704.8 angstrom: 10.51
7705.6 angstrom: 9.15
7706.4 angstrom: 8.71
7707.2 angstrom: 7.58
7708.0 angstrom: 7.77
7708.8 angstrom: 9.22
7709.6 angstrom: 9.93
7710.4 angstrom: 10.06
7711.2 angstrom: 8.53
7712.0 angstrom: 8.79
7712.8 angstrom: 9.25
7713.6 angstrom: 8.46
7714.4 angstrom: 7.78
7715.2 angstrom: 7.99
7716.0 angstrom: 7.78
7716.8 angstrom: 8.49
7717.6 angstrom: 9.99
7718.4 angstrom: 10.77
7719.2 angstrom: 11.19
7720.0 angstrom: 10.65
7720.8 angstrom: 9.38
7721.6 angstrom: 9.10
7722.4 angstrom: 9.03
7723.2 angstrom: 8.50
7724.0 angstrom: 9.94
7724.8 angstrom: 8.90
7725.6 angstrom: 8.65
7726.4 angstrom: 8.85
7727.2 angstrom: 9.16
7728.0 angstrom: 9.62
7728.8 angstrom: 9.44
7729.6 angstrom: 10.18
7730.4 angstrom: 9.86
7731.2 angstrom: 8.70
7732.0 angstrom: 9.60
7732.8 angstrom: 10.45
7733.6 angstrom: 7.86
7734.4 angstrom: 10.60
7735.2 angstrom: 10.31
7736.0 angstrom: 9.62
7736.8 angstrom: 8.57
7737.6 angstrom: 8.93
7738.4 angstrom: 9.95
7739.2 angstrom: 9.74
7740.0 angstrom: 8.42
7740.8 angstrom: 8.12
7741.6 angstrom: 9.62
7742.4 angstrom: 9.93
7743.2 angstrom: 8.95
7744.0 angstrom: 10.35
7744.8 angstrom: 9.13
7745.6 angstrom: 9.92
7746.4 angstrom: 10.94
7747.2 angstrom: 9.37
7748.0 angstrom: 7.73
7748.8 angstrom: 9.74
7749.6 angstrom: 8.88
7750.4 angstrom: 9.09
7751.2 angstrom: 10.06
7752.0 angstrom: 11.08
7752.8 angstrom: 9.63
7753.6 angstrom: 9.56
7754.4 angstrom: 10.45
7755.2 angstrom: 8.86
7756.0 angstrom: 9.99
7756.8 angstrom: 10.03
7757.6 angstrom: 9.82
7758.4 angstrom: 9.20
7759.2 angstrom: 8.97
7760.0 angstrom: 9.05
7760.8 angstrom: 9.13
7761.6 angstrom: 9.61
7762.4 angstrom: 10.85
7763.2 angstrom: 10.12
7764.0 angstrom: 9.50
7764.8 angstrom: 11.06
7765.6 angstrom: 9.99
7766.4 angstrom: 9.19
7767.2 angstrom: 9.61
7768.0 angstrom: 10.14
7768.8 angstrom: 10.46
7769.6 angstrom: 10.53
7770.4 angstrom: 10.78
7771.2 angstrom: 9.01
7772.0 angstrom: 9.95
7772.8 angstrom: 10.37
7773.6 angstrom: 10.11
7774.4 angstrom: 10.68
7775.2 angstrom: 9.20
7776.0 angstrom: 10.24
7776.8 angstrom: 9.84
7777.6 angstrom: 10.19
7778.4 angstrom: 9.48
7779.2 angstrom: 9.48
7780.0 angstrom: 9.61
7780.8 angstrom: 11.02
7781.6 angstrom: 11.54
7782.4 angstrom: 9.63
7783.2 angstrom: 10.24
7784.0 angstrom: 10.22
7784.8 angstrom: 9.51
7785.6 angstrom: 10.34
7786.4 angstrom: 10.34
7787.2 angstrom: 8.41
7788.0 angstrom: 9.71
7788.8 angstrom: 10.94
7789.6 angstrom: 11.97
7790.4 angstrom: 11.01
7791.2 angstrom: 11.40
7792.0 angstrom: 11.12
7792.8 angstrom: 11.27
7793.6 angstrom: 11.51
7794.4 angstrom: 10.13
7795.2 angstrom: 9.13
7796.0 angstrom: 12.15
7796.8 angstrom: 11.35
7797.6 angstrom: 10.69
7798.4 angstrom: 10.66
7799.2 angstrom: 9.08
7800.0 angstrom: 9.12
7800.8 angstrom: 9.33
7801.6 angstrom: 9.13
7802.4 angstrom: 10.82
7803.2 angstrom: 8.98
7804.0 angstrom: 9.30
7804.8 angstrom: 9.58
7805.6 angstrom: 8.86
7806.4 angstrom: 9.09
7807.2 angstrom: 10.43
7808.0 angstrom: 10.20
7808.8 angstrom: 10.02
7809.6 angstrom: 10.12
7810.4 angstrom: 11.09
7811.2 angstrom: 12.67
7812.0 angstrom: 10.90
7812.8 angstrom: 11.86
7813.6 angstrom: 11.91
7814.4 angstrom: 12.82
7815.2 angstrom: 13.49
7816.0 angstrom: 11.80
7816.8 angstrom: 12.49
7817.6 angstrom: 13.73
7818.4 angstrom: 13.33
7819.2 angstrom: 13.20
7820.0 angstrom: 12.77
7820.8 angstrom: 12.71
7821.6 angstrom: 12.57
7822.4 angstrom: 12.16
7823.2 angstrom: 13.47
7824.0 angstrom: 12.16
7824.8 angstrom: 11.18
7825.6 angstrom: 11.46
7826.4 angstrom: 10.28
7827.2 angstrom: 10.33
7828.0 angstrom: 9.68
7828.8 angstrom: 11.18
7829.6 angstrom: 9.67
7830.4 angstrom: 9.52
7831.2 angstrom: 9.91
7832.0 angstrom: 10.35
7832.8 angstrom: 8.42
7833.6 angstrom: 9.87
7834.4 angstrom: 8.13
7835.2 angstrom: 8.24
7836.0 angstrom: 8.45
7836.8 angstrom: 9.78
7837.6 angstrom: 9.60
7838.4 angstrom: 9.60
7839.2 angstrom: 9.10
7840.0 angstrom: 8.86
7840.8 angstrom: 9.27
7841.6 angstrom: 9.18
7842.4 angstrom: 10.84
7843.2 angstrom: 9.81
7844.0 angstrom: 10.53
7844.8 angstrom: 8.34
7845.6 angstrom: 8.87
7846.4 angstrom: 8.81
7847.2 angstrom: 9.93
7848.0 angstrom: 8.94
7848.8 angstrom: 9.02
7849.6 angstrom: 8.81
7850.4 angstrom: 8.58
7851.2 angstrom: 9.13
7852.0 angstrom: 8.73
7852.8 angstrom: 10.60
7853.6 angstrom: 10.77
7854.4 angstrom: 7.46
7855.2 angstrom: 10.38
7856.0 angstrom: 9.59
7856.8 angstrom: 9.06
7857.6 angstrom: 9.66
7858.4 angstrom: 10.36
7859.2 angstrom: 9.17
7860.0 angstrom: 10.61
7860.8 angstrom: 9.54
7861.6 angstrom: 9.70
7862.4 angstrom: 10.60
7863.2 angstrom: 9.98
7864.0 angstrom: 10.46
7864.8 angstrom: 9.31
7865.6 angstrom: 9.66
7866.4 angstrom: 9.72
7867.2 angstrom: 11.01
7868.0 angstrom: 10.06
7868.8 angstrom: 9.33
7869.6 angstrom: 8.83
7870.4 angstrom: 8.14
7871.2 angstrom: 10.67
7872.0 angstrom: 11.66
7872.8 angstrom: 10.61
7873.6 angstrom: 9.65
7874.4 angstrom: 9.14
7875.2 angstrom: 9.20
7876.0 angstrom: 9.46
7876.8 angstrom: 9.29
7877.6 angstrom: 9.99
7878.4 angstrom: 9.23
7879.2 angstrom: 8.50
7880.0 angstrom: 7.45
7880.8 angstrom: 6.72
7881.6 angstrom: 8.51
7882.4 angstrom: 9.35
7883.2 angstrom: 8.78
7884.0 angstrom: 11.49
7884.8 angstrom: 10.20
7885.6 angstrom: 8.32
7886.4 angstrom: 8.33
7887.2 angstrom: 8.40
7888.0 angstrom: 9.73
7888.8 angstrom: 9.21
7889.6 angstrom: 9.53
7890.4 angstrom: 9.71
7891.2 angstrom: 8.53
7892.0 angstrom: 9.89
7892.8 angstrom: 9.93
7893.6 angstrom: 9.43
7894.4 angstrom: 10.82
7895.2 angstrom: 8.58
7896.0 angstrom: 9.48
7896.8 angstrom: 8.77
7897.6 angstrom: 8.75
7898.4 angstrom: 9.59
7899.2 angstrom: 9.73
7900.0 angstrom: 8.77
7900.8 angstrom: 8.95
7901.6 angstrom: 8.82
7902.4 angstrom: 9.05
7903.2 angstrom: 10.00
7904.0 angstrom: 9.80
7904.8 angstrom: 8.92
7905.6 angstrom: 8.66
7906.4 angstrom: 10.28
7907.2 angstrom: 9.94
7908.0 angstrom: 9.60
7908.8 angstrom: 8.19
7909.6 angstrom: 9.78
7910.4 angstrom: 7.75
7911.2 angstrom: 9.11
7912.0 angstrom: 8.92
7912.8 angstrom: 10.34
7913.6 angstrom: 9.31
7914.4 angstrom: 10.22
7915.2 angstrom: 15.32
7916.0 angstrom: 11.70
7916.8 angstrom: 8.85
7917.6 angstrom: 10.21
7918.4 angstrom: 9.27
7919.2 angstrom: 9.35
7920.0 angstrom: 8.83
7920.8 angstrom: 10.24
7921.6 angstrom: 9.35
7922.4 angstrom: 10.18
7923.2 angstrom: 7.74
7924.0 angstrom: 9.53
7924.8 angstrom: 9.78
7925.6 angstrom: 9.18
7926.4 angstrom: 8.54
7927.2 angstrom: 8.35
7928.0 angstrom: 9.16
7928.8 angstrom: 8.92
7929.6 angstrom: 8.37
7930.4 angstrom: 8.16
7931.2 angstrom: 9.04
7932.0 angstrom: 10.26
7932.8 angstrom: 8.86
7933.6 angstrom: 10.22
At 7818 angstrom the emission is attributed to [N II]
